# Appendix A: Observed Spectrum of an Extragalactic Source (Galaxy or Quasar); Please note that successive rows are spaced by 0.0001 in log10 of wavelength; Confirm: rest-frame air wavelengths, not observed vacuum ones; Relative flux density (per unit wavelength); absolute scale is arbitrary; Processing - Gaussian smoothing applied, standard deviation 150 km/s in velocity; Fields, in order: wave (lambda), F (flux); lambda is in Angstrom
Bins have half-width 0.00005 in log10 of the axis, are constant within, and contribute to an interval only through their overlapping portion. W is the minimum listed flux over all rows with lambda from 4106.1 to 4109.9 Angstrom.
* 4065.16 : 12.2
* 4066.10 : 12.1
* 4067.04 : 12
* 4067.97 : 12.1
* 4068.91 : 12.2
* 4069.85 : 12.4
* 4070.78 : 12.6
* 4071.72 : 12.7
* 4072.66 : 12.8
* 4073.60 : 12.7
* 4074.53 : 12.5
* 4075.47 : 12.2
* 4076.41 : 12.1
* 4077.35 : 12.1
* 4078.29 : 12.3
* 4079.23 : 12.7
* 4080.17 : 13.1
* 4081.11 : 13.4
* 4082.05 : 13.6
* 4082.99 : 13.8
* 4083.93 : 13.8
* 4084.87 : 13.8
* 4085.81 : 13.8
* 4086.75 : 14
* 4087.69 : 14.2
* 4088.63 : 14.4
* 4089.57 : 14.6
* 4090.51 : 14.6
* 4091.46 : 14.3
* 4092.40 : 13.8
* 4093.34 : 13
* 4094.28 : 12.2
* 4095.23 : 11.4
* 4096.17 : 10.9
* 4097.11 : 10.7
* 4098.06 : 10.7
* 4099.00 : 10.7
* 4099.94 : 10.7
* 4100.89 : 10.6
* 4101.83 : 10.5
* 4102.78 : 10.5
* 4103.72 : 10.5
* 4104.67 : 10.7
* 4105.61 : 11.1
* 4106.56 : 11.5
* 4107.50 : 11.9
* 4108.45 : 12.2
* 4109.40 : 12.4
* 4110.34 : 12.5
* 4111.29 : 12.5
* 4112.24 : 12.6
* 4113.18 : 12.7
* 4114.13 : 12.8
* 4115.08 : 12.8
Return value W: 11.5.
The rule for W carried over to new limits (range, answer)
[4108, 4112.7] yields 12.2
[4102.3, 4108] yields 10.5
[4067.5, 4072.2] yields 12.1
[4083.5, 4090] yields 13.8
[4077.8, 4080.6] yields 12.3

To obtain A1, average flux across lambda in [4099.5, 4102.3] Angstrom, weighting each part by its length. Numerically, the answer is 10.6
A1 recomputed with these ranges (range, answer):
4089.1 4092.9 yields 14.3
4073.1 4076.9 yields 12.4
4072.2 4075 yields 12.7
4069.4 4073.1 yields 12.6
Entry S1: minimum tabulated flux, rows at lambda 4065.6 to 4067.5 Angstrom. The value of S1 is 12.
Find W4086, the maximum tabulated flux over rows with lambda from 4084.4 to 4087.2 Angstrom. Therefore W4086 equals 14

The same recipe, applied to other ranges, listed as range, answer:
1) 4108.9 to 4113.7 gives 12.7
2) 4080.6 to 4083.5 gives 13.8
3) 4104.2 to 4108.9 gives 12.2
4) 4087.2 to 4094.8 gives 14.6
